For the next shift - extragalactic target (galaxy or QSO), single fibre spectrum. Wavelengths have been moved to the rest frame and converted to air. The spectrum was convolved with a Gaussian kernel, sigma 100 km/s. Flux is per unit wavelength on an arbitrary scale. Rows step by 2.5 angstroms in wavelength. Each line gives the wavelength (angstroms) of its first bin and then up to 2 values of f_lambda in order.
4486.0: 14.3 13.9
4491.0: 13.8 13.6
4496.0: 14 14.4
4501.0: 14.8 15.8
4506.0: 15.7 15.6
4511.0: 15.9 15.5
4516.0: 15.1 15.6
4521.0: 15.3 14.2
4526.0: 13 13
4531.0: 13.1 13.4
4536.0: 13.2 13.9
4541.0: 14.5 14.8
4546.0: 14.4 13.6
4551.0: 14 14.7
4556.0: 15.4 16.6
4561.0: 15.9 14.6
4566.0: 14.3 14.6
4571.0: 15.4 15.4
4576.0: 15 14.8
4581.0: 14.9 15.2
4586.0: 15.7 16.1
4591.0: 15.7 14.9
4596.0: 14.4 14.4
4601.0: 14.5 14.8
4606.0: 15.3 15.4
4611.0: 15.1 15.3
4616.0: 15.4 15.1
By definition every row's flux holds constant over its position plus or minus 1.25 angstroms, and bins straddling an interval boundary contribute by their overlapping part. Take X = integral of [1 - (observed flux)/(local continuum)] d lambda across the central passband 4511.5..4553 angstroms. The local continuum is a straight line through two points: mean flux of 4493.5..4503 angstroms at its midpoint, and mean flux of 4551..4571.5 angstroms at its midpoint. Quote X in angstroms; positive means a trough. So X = 1.62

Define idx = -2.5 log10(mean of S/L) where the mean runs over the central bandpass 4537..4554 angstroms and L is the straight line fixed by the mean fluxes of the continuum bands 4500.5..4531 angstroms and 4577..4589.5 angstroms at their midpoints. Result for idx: 0.062 mag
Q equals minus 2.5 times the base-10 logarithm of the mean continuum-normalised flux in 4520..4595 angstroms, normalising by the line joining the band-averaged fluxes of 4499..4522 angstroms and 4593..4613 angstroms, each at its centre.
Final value 0.04 mag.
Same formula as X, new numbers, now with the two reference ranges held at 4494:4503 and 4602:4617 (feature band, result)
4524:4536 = 1.2 angstroms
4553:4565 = -0.5 angstroms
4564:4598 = -0.2 angstroms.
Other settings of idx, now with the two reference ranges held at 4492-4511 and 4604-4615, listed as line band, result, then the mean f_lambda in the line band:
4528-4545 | 0.10 mag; 13.7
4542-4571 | 0.02 mag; 14.8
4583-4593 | -0.03 mag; 15.7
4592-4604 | 0.04 mag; 14.6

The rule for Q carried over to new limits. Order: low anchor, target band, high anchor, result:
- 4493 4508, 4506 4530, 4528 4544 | -0.04 mag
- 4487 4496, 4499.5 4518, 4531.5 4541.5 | -0.13 mag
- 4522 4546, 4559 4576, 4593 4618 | -0.06 mag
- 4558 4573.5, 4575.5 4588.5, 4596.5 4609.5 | -0.01 mag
